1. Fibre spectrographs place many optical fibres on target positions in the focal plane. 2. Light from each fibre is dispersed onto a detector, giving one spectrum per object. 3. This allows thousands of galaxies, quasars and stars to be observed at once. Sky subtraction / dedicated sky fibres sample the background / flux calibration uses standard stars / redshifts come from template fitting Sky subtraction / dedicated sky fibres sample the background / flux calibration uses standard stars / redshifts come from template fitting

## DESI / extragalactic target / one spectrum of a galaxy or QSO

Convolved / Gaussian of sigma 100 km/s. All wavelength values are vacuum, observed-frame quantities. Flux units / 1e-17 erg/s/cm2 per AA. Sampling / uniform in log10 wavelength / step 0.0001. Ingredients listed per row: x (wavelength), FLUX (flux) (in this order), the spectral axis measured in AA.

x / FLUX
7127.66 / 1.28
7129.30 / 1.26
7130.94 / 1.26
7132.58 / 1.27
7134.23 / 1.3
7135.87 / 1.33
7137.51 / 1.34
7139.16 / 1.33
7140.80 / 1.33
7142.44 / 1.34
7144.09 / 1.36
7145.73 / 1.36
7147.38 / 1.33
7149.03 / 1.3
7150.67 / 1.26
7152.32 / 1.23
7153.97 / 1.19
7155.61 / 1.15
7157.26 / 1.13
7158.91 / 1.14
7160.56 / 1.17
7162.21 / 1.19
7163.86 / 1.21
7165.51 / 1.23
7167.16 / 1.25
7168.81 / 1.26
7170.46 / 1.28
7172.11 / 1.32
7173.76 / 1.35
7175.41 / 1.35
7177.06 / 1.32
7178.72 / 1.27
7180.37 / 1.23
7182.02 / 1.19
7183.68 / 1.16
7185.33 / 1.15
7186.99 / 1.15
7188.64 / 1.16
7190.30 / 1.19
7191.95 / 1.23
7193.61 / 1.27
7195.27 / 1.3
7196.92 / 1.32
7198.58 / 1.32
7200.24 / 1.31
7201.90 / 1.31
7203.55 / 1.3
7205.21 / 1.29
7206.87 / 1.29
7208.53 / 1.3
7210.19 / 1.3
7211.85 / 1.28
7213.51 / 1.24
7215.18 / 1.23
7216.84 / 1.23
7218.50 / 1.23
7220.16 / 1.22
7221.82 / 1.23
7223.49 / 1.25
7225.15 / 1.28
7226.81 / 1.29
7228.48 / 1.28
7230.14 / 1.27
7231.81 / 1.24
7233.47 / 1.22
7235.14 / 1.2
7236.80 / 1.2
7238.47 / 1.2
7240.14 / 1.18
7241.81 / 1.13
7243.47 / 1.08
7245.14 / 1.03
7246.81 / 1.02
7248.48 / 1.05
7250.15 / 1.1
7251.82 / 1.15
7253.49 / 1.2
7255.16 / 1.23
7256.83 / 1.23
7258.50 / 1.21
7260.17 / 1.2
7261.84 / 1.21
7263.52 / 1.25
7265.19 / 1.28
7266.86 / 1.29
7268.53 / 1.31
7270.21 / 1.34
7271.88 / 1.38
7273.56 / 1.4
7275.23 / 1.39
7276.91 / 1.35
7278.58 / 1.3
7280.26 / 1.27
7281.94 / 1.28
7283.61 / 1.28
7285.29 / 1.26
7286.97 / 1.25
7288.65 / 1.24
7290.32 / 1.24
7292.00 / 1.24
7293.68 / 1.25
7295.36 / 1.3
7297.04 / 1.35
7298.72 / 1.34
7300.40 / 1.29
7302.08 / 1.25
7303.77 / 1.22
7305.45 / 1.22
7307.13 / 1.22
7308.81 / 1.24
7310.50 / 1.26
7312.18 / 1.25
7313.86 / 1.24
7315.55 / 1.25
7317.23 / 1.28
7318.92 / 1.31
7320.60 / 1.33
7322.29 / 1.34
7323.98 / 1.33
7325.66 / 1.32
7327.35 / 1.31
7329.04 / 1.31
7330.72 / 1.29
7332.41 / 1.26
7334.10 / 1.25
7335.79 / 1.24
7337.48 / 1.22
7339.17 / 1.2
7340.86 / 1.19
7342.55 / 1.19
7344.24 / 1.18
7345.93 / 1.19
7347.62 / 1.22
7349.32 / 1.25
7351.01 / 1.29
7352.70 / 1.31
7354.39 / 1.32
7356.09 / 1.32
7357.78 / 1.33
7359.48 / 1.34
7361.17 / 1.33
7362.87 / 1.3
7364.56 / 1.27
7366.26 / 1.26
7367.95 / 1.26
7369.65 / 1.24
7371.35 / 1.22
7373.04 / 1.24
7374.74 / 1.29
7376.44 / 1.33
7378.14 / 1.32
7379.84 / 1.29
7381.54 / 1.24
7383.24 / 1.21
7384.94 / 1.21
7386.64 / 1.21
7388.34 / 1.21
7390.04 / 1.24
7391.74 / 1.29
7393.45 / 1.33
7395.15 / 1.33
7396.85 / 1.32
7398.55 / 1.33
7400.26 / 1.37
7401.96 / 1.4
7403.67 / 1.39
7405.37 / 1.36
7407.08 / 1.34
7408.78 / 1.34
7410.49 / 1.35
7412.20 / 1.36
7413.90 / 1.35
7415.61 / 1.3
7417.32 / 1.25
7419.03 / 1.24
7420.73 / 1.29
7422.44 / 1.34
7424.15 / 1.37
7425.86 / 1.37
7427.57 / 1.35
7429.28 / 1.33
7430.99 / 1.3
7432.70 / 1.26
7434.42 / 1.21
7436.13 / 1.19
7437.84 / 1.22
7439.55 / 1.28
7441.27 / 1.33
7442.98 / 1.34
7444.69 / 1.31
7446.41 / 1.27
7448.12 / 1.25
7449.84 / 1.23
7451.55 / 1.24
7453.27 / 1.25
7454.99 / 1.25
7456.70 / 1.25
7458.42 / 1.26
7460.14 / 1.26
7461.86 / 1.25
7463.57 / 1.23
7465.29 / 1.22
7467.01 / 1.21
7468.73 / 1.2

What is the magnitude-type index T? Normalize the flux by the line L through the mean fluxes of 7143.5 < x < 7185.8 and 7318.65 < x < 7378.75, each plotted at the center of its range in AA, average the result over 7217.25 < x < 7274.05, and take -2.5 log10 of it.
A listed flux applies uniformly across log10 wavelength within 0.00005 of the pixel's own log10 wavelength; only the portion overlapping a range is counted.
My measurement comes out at 0.04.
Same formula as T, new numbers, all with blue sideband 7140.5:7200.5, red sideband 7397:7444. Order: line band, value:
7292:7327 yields 0.01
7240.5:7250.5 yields 0.18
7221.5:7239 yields 0.02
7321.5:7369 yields 0.02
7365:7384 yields 0.03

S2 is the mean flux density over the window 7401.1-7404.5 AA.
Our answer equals 1.39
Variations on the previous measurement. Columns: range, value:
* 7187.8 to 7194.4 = 1.21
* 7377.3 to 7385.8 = 1.25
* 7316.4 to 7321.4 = 1.31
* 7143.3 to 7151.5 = 1.32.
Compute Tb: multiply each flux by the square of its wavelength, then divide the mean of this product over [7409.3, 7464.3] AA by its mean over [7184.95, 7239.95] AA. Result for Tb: 1.09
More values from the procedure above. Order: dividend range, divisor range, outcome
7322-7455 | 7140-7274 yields 1.09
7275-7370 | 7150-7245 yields 1.07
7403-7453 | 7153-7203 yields 1.13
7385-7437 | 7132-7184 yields 1.11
